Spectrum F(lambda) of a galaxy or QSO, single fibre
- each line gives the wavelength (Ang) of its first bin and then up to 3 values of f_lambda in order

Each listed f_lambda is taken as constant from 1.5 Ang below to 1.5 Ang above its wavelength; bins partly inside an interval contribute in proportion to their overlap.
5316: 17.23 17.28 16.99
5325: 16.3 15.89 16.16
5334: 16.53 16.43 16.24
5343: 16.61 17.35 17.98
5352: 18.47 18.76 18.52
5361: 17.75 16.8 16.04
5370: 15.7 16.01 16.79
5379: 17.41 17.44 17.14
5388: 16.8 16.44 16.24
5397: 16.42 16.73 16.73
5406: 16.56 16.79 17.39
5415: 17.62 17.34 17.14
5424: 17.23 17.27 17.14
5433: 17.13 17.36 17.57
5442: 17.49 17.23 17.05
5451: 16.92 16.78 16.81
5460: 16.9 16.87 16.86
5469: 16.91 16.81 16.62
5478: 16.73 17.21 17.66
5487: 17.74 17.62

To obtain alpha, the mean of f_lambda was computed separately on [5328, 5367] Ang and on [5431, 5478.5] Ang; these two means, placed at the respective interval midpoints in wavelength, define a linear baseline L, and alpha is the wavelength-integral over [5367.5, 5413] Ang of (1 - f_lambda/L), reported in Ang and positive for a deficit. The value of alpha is 1.2 Ang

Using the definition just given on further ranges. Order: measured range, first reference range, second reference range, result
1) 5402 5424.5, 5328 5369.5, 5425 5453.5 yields 0.1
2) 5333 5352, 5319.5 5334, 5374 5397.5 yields -0.5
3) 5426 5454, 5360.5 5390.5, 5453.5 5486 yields -0.6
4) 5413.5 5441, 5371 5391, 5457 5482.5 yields -0.7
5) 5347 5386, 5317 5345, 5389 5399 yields -2.0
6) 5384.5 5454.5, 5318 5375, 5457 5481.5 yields -0.6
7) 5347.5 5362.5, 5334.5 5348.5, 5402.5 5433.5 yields -1.3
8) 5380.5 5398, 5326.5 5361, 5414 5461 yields 0.4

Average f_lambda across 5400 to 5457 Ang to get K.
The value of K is 17.1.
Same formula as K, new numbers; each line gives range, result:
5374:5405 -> 16.8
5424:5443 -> 17.3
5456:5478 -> 16.8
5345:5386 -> 17.3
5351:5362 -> 18.4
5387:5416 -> 16.8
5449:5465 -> 16.9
